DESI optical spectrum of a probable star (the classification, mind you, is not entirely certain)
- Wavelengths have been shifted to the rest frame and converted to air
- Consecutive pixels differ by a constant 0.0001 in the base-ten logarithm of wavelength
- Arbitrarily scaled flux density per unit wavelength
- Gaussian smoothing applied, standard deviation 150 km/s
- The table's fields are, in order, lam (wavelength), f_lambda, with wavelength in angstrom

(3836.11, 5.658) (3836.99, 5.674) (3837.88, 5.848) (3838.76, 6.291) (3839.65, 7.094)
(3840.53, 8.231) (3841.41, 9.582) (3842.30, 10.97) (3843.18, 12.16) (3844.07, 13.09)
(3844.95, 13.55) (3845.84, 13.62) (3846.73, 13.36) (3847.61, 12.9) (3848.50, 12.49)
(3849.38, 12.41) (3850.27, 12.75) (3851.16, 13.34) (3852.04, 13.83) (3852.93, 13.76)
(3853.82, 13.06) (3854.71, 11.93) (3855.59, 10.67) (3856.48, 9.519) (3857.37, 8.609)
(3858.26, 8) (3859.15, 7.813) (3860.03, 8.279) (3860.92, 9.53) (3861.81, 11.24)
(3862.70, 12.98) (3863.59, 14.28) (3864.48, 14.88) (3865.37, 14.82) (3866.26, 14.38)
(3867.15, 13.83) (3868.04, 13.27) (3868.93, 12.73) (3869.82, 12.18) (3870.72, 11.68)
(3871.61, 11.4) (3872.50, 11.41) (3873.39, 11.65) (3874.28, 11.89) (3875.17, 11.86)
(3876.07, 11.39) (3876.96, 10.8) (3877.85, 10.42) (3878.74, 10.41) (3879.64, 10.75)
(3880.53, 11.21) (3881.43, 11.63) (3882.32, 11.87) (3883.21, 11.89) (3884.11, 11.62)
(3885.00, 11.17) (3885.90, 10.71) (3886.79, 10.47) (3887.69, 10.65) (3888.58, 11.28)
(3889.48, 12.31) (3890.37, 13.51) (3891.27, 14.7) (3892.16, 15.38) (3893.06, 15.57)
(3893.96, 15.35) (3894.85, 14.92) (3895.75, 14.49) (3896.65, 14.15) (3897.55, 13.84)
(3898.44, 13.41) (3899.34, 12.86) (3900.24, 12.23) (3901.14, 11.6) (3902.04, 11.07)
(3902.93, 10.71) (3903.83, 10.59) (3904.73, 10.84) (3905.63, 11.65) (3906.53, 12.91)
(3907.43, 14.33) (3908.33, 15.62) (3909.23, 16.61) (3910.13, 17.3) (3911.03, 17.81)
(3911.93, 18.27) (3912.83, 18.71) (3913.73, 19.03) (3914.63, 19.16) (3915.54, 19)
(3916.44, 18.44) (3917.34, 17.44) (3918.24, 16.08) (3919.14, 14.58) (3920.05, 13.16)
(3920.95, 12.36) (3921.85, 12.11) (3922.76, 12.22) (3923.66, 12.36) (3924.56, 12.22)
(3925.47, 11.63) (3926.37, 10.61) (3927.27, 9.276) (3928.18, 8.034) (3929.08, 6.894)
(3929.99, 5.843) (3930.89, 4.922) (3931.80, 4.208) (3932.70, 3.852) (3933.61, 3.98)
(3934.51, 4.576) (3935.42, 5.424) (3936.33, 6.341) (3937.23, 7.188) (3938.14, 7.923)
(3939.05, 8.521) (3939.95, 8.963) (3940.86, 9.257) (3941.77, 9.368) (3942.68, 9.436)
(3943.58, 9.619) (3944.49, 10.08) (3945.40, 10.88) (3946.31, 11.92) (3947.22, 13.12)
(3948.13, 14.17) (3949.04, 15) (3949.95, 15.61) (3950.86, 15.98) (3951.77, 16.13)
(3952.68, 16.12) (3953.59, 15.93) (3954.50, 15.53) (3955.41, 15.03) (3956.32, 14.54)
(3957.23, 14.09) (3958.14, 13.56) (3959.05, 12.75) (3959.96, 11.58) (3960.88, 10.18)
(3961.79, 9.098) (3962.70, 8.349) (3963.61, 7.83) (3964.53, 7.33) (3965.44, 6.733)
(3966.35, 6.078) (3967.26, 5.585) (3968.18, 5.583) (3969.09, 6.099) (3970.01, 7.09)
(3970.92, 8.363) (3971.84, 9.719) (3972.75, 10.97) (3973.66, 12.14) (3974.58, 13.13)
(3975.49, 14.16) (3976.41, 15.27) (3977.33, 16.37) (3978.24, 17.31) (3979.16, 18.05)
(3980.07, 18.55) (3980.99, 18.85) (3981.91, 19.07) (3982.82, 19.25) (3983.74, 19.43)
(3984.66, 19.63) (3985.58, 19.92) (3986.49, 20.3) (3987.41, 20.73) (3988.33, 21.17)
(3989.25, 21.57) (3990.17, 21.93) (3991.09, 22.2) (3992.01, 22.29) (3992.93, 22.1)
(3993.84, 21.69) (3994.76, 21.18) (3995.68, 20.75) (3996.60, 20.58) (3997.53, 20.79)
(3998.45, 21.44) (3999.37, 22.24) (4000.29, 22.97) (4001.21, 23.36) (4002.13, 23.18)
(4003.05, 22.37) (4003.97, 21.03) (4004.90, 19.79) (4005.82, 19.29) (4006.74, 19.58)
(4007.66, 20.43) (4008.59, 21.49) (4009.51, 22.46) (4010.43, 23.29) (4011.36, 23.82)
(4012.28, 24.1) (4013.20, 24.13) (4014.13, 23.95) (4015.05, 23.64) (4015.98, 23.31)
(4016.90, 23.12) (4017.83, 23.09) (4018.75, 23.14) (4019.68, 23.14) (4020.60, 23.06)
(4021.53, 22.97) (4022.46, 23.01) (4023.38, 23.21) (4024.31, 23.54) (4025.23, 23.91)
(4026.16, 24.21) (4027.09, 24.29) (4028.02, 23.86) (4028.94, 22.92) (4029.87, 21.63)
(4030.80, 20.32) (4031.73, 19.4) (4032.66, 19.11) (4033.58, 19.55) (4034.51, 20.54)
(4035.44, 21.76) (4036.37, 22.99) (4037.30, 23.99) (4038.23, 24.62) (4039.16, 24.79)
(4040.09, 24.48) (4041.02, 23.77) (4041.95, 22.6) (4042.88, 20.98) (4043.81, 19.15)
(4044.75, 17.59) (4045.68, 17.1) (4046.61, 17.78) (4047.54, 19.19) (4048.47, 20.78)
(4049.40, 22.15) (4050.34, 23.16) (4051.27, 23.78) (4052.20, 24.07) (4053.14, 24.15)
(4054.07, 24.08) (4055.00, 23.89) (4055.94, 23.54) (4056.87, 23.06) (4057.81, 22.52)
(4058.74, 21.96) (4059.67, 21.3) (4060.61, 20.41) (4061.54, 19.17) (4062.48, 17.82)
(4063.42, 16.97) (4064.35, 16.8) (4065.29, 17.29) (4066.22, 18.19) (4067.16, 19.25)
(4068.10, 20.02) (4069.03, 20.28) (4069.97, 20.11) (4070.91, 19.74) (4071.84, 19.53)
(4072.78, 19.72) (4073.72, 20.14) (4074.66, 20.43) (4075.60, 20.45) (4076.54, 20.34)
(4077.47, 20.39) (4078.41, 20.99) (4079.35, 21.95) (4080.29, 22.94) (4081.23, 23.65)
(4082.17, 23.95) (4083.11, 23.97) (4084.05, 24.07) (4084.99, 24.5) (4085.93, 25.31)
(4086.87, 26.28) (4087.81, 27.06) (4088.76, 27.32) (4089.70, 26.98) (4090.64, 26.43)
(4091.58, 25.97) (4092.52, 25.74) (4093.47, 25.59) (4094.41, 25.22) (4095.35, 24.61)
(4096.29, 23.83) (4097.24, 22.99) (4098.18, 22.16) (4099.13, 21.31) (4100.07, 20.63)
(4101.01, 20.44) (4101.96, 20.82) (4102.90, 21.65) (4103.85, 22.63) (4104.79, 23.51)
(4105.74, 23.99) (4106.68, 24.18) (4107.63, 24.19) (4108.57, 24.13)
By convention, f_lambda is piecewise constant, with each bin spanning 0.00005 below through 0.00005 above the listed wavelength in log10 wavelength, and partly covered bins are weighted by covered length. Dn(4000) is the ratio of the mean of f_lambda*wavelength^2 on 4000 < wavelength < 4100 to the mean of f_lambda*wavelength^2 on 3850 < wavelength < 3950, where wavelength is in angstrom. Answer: 2.0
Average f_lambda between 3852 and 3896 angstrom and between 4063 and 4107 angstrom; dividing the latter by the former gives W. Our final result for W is 1.86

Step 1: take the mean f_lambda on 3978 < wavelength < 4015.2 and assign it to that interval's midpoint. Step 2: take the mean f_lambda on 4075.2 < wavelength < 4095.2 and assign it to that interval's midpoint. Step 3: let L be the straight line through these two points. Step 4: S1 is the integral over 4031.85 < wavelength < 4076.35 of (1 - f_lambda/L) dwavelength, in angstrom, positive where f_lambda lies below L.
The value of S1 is 4.30 angstrom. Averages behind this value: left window 21.2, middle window 20.9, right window 24.3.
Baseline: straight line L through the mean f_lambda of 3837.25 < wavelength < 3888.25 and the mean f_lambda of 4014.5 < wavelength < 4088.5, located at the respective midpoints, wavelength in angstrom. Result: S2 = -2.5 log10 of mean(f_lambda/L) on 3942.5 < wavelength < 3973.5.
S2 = 0.43 mag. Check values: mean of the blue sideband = 11.4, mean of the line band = 11.2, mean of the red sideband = 21.9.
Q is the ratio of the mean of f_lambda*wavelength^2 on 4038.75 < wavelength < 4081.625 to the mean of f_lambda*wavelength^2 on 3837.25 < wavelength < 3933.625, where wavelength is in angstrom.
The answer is 1.9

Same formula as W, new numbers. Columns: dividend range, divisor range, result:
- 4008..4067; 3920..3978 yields 2.12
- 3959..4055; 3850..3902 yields 1.59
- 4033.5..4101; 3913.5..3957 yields 1.92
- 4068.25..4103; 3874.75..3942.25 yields 1.92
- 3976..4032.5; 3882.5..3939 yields 1.77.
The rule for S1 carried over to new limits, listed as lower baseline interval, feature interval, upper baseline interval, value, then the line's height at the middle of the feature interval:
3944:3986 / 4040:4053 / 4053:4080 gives -1.47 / 19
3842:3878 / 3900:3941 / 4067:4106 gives 8.61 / 14.9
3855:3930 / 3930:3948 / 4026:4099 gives 8.70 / 15.3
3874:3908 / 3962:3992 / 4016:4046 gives 6.80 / 18.4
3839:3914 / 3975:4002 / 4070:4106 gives -3.03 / 18.1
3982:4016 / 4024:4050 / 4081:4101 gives 1.30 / 22.8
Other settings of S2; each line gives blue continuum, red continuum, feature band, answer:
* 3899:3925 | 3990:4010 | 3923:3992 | 0.447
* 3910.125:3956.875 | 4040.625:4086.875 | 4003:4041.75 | -0.231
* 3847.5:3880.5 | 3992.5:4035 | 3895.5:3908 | 0.156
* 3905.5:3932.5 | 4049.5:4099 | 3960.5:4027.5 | -0.037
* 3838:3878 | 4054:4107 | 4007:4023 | -0.203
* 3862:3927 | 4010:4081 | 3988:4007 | -0.135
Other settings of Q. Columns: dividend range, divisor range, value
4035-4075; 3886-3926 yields 1.60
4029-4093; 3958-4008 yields 1.38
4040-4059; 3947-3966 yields 1.80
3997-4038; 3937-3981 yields 1.97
